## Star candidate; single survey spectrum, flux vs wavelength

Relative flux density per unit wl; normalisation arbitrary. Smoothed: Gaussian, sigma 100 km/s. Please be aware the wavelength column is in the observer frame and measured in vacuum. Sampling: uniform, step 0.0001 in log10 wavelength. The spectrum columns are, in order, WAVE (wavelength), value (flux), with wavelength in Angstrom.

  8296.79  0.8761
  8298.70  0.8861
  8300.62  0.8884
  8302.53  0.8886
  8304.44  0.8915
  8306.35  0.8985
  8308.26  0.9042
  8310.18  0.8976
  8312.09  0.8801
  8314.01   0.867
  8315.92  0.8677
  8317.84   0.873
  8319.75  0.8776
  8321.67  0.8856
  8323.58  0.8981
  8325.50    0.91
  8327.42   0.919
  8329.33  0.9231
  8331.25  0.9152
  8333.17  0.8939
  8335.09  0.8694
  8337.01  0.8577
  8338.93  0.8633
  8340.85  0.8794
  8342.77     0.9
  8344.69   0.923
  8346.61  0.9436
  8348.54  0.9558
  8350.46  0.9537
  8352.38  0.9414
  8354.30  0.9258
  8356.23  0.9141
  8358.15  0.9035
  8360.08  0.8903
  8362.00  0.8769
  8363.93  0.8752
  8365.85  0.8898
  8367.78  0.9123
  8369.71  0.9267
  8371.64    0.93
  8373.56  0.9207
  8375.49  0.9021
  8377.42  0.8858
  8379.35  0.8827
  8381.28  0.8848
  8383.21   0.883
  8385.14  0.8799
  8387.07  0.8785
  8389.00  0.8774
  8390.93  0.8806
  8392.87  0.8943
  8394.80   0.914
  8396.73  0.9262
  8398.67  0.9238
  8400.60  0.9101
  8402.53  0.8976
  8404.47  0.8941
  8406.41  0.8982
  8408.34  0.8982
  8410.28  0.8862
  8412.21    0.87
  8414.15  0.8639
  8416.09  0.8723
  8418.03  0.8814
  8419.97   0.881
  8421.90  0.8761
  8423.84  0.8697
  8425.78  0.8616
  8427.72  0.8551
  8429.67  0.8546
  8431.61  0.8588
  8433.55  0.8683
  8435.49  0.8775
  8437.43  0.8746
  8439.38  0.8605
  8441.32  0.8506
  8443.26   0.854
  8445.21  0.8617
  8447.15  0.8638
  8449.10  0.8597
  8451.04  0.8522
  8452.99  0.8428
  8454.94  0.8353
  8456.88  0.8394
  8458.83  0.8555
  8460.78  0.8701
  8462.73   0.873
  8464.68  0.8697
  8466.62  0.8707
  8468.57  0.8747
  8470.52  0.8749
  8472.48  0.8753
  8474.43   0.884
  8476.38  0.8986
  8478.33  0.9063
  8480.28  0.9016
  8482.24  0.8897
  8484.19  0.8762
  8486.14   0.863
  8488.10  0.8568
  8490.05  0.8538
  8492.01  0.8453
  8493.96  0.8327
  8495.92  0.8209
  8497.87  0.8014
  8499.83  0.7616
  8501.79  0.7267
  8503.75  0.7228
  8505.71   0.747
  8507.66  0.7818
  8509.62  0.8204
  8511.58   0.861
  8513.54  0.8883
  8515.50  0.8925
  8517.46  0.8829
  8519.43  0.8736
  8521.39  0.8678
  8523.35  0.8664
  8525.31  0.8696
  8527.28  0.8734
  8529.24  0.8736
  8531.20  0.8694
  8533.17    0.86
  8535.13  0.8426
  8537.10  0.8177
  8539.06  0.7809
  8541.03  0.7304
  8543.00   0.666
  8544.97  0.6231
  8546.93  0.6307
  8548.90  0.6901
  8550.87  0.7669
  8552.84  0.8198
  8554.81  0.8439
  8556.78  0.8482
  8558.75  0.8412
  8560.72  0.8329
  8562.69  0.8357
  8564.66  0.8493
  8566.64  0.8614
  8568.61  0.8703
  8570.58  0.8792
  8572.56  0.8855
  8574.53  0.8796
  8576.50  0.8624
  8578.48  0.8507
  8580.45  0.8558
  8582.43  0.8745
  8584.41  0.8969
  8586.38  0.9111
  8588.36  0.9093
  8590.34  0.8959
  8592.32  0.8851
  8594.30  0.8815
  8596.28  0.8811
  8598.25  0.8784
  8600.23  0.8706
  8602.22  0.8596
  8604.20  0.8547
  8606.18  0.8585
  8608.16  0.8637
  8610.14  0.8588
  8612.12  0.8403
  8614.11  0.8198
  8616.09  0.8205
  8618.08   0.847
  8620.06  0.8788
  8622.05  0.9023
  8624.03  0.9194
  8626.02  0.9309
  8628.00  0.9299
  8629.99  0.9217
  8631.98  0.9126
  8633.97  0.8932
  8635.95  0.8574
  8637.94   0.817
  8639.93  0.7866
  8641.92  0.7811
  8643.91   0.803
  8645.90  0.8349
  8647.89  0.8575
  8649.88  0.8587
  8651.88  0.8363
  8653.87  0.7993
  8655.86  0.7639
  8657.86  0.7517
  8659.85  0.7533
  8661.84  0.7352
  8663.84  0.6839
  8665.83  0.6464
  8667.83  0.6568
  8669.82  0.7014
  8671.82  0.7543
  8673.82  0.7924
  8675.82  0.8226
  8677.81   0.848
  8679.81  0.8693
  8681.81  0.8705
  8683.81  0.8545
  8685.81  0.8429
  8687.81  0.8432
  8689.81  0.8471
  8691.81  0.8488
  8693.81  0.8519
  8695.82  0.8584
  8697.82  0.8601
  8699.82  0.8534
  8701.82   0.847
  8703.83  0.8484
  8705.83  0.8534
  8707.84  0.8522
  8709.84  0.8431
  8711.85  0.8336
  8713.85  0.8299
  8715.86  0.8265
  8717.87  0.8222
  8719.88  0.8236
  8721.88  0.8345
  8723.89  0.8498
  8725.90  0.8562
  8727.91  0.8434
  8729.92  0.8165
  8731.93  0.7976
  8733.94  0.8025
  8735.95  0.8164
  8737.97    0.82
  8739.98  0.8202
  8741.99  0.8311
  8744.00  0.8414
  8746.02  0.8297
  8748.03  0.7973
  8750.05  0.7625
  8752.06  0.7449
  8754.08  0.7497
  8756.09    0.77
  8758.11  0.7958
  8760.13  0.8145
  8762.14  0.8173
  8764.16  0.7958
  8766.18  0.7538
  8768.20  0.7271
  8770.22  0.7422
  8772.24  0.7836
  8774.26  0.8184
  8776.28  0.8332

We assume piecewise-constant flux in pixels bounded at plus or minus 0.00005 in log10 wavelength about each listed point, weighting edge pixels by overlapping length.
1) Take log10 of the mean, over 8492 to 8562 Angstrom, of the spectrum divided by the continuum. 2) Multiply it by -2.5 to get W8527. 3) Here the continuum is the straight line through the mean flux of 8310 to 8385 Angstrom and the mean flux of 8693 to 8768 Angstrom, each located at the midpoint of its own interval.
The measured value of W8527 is 0.07 mag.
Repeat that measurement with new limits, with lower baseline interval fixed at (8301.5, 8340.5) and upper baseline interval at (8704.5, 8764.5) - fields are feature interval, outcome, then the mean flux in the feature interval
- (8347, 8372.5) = -0.040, 0.915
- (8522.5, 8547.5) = 0.075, 0.795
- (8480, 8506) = 0.049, 0.821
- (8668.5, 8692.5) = 0.005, 0.822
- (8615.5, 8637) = -0.072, 0.893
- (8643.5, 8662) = 0.038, 0.802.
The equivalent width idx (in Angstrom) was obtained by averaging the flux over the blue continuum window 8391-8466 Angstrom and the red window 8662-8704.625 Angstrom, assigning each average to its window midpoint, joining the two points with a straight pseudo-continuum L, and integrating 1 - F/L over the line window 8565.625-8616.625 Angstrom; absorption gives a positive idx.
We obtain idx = -2.3 Angstrom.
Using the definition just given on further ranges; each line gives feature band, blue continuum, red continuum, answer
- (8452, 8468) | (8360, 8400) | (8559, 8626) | 0.5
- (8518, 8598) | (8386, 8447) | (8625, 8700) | 0.7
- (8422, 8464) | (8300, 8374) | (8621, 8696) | 0.7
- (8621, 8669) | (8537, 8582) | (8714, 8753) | -0.3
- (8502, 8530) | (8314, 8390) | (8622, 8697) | 0.5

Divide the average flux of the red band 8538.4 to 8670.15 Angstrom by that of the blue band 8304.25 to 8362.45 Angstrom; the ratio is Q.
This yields 0.9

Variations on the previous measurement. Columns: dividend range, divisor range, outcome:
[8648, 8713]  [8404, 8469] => 0.93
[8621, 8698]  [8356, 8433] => 0.93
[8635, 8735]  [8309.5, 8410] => 0.91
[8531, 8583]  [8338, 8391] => 0.90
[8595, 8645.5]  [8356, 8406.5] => 0.96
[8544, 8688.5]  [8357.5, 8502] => 0.95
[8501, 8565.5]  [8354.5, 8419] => 0.90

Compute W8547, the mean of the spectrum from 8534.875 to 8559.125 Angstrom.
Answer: 0.757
